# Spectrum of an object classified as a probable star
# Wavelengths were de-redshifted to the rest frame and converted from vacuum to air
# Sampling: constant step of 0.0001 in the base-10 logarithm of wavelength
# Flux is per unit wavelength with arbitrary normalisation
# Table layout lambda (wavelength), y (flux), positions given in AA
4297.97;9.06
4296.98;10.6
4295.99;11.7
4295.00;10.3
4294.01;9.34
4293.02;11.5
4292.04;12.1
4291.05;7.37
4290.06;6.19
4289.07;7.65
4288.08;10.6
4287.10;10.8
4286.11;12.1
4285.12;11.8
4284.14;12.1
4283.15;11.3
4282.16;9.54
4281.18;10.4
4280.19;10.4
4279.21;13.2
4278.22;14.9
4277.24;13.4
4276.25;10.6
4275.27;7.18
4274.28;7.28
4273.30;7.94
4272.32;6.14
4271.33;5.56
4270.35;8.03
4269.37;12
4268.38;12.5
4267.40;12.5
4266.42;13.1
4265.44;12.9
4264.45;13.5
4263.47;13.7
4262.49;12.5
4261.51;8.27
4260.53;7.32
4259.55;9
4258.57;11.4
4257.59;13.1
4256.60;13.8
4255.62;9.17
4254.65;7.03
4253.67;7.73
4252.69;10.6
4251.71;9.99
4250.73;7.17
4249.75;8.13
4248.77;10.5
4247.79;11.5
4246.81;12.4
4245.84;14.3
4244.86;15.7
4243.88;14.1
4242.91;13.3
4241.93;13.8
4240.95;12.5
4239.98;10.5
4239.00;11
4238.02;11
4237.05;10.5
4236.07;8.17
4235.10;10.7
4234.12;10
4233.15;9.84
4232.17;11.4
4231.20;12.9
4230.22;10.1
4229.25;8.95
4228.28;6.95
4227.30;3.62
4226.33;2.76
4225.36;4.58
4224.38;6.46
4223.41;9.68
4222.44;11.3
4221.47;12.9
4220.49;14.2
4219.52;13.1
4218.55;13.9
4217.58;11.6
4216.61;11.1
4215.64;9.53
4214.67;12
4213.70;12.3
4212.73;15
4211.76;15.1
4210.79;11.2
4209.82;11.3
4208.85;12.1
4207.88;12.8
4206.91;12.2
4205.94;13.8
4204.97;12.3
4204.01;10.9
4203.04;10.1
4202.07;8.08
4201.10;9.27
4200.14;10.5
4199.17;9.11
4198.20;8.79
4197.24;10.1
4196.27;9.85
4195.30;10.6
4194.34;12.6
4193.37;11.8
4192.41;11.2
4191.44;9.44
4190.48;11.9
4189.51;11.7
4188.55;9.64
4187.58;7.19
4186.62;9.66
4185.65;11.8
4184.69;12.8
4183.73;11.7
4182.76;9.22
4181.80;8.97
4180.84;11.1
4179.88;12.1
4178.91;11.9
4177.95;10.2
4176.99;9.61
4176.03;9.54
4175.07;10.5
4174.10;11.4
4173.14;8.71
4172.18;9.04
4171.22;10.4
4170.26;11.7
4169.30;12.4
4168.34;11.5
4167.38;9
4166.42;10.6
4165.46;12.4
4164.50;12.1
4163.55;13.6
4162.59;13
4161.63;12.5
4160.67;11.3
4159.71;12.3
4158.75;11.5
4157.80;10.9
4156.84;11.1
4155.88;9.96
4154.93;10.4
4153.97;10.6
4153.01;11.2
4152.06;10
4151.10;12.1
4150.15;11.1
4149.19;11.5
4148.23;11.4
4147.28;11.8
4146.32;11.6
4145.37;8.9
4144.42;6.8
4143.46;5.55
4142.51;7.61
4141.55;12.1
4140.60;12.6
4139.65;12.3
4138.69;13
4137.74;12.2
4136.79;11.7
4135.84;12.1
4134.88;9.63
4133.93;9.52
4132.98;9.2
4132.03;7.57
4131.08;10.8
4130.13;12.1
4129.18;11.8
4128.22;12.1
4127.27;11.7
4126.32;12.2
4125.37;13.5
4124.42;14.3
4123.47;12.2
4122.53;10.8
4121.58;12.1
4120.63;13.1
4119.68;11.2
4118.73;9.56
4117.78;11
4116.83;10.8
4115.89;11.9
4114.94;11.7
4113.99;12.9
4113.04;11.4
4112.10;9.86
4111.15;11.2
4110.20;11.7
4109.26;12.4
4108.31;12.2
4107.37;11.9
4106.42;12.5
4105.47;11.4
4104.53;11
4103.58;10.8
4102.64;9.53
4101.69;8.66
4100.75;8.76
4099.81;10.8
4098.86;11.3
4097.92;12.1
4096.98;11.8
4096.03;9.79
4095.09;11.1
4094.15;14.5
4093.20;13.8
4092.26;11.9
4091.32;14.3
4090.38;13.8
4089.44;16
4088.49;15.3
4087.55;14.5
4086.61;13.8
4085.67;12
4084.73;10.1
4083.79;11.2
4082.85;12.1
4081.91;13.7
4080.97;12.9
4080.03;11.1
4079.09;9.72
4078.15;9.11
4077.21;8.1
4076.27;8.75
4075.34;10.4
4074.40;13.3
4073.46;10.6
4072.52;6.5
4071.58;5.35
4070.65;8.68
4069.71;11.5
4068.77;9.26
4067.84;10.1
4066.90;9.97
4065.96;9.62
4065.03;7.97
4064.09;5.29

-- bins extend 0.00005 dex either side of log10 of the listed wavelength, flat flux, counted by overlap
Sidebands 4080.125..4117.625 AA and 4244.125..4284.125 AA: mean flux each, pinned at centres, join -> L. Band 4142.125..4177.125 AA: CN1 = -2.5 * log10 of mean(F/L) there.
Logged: 0.08 mag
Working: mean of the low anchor 12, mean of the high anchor 10.7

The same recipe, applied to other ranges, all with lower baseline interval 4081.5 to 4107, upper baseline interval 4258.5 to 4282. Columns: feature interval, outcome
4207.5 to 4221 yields -0.14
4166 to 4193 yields 0.08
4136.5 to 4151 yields 0.09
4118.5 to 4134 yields 0.03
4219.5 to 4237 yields 0.18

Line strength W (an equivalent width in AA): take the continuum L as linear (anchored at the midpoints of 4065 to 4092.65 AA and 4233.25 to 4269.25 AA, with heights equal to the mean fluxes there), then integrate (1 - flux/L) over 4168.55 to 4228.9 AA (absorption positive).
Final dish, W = 3.1 AA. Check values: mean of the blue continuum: 11.1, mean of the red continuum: 11.2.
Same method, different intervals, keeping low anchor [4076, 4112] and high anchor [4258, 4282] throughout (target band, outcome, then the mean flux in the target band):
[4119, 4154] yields 1.1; 11.1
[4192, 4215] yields -0.8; 11.4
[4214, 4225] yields -0.5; 11.4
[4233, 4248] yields -1.6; 11.9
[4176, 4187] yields 0.4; 10.8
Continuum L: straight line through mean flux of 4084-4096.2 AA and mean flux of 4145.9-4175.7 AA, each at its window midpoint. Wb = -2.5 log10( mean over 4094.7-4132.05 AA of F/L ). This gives 0.10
